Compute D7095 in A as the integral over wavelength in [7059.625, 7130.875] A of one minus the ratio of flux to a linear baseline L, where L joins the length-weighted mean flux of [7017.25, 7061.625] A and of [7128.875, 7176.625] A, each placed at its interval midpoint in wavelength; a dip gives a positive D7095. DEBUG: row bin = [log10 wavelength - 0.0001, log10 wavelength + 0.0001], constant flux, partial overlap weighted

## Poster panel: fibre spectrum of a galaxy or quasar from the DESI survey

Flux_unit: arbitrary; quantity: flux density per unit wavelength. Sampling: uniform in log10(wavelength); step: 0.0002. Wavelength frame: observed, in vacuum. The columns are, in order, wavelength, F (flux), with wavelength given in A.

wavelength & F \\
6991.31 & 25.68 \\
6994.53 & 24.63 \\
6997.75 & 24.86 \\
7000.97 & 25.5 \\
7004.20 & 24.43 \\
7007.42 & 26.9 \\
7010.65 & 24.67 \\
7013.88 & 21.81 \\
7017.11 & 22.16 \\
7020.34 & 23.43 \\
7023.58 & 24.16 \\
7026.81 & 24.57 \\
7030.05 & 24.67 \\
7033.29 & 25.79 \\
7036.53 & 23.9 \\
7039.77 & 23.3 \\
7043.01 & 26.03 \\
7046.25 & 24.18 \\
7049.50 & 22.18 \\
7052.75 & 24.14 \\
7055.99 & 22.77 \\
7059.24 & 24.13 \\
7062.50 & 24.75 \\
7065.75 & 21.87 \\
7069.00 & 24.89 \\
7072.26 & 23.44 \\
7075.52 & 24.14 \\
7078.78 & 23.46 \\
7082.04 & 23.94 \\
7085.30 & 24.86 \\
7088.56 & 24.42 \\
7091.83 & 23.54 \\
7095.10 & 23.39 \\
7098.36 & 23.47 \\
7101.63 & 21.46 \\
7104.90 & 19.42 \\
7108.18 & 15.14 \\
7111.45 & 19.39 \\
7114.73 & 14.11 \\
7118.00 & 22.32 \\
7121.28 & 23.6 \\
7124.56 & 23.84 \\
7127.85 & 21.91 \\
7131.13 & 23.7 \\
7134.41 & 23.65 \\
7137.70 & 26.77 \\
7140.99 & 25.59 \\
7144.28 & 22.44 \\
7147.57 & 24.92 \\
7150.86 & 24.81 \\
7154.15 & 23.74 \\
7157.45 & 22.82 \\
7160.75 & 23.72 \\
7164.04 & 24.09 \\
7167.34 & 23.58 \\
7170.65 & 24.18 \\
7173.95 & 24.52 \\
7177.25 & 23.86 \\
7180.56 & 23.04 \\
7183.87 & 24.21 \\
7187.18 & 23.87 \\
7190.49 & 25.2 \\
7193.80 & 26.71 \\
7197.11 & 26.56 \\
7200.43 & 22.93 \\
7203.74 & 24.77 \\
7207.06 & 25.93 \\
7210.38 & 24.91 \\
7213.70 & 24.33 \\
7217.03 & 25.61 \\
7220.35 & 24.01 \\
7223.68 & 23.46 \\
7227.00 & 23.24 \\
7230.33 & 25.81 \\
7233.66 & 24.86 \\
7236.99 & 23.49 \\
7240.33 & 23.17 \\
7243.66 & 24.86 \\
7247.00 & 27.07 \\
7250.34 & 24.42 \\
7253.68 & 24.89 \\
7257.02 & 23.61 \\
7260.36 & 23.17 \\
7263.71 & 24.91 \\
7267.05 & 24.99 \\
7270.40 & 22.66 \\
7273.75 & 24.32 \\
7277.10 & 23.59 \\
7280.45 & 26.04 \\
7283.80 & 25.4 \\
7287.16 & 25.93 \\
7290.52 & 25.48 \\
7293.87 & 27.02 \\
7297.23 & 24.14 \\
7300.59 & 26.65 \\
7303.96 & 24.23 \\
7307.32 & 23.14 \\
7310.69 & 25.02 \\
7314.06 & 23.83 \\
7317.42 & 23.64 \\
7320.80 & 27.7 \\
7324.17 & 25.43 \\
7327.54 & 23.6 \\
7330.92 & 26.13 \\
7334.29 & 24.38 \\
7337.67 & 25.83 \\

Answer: 5.3 A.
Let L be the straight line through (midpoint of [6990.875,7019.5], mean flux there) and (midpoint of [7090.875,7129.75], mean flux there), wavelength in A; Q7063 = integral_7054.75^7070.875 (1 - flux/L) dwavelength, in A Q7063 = -0.8 A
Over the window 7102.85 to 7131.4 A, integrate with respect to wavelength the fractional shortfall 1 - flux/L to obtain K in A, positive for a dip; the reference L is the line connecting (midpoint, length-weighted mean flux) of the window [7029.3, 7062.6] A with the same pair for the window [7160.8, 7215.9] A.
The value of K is 4.8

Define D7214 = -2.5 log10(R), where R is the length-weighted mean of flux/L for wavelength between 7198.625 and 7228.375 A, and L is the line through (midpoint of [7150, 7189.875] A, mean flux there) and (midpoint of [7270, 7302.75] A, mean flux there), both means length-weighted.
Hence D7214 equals 0.00 mag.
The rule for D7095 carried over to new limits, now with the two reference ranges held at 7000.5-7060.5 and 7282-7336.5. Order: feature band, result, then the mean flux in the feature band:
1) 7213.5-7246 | 0.6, 24.3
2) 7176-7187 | 0.4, 23.7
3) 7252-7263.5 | 0.4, 24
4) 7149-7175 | 0.7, 23.9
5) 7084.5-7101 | 0.4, 23.7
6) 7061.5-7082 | 0.4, 23.7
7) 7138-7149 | 0.0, 24.6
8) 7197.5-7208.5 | 0.0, 24.7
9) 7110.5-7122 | 2.3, 19.6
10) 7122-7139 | 0.4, 23.9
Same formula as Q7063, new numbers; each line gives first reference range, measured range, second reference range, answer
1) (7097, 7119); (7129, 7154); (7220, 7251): -4.7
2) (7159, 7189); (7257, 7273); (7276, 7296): 0.9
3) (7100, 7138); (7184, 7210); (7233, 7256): -2.0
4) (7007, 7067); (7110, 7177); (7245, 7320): 3.0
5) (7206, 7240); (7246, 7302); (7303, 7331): -0.8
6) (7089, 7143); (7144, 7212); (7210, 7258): -3.0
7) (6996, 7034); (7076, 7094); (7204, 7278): 0.3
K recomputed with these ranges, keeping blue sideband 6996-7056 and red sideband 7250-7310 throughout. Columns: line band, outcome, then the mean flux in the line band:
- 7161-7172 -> 0.3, 23.9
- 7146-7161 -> 0.3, 24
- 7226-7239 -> 0.1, 24.4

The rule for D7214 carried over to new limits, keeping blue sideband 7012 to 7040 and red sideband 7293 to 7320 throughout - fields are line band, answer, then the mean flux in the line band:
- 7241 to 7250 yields -0.04 mag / 25.4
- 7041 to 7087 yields 0.00 mag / 23.9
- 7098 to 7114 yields 0.25 mag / 19.2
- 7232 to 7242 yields 0.03 mag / 23.8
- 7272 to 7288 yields -0.02 mag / 25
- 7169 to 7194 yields 0.00 mag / 24.3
